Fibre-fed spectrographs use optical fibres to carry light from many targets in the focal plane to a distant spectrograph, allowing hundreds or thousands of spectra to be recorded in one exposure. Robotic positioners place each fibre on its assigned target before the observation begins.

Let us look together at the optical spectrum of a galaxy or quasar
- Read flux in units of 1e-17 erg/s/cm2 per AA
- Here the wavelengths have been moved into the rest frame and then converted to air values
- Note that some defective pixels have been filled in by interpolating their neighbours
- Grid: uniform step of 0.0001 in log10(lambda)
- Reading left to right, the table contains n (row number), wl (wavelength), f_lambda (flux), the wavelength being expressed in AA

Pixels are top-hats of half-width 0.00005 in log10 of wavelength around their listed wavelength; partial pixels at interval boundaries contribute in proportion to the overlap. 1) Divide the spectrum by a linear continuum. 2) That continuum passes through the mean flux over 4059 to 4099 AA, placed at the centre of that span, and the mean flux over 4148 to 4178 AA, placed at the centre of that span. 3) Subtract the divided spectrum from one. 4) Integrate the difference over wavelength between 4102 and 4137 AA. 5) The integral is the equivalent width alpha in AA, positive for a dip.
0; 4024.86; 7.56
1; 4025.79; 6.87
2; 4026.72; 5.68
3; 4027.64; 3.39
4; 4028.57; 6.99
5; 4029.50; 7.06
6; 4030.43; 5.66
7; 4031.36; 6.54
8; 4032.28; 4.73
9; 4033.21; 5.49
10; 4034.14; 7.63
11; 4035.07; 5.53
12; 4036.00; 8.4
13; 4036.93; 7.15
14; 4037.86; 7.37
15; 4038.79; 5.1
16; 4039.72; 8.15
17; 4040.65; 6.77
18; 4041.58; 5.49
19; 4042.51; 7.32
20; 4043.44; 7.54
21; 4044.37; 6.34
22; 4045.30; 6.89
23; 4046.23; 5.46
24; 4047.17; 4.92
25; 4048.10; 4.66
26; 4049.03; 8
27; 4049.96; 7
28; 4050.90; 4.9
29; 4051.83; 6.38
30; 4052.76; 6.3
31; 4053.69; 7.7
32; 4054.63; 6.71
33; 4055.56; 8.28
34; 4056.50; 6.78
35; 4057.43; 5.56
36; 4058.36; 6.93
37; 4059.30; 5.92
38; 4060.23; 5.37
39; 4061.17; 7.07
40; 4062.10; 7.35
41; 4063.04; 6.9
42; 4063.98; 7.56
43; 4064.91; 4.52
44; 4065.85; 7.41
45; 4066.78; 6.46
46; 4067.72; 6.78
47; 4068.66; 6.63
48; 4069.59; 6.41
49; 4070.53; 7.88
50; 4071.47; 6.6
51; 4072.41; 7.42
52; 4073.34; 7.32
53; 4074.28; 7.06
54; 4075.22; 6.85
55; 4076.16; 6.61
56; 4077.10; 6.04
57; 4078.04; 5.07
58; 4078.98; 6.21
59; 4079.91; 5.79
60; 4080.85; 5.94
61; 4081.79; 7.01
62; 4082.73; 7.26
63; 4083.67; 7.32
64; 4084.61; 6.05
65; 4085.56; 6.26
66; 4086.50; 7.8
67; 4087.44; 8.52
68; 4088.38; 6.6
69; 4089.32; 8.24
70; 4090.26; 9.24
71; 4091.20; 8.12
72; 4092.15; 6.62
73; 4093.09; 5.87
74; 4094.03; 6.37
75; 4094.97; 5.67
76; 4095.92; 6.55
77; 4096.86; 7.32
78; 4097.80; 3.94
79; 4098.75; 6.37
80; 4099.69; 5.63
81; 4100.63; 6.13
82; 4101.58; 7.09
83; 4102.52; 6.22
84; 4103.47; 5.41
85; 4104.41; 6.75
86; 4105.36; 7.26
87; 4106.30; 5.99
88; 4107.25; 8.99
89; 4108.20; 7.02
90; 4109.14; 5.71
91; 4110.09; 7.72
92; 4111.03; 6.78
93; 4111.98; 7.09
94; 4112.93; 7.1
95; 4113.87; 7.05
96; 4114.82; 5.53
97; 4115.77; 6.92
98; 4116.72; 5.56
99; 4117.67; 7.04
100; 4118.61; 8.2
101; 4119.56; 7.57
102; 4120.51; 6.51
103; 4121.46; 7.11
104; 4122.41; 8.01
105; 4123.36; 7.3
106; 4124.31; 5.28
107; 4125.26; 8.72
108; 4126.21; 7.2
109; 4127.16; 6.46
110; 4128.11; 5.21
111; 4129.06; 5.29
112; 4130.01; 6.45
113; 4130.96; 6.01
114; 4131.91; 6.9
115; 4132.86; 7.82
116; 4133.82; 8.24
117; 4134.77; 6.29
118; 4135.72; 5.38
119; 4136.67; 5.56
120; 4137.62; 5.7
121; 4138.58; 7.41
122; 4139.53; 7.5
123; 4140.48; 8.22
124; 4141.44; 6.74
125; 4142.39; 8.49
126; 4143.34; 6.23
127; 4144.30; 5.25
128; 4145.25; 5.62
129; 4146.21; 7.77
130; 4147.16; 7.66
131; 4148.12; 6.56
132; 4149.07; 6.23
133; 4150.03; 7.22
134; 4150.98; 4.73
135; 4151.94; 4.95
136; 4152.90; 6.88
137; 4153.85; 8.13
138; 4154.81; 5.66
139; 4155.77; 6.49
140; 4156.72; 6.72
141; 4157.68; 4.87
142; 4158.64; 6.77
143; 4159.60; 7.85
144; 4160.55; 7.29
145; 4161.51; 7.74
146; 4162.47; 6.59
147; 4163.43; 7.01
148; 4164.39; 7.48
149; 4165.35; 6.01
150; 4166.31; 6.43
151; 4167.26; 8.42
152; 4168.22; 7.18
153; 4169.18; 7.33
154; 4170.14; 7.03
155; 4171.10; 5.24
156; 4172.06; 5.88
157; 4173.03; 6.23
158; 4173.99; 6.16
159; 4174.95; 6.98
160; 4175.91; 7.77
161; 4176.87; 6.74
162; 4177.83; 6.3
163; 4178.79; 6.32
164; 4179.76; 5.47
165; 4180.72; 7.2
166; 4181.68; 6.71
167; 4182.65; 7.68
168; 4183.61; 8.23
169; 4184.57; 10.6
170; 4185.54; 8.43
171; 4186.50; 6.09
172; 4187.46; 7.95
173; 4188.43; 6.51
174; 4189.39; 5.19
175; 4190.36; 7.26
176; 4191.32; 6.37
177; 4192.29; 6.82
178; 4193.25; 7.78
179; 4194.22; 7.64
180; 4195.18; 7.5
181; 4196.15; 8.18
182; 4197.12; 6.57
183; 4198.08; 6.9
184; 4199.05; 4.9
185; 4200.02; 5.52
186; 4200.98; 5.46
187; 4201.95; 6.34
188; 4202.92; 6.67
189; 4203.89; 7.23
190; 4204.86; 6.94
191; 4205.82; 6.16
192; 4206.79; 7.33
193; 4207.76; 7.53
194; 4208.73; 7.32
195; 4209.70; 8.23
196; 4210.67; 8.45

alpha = -0.4 AA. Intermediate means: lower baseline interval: 6.71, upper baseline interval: 6.66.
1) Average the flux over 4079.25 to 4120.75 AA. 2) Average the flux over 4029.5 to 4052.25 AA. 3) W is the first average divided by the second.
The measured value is 1.1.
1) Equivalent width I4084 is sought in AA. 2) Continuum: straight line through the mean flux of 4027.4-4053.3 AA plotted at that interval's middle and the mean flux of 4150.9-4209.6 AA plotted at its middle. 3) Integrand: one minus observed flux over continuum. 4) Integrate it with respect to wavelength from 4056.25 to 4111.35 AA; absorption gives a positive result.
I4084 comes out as -1.5 AA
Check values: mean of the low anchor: 6.36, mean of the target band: 6.68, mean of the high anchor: 6.84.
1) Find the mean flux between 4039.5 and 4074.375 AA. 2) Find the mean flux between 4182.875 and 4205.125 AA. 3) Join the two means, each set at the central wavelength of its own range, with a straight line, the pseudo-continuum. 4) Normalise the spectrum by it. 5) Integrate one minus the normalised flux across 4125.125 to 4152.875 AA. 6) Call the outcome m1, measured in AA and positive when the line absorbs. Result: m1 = 1.1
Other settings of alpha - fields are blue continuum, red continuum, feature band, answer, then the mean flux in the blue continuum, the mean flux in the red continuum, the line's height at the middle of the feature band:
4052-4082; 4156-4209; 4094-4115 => 0.6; 6.63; 6.88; 6.72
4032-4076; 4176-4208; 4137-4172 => 0.5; 6.62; 6.93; 6.85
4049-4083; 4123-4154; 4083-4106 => -0.3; 6.63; 6.63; 6.63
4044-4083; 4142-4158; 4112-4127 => -1.2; 6.53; 6.44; 6.47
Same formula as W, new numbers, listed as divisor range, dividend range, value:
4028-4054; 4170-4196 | 1.08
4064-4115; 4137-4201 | 1.02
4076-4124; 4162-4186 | 1.04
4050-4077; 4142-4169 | 1.00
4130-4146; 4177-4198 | 1.07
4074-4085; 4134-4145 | 1.03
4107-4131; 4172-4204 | 1.01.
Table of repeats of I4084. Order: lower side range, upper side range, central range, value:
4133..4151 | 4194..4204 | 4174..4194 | -1.5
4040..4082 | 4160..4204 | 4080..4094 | -1.1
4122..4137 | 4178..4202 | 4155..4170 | -0.3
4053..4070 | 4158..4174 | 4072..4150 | 0.2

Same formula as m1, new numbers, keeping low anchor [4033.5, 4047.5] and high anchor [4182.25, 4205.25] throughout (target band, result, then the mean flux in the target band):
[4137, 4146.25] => 0.1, 6.83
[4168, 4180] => 0.8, 6.51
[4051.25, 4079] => 0.2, 6.67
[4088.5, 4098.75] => 0.0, 6.77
